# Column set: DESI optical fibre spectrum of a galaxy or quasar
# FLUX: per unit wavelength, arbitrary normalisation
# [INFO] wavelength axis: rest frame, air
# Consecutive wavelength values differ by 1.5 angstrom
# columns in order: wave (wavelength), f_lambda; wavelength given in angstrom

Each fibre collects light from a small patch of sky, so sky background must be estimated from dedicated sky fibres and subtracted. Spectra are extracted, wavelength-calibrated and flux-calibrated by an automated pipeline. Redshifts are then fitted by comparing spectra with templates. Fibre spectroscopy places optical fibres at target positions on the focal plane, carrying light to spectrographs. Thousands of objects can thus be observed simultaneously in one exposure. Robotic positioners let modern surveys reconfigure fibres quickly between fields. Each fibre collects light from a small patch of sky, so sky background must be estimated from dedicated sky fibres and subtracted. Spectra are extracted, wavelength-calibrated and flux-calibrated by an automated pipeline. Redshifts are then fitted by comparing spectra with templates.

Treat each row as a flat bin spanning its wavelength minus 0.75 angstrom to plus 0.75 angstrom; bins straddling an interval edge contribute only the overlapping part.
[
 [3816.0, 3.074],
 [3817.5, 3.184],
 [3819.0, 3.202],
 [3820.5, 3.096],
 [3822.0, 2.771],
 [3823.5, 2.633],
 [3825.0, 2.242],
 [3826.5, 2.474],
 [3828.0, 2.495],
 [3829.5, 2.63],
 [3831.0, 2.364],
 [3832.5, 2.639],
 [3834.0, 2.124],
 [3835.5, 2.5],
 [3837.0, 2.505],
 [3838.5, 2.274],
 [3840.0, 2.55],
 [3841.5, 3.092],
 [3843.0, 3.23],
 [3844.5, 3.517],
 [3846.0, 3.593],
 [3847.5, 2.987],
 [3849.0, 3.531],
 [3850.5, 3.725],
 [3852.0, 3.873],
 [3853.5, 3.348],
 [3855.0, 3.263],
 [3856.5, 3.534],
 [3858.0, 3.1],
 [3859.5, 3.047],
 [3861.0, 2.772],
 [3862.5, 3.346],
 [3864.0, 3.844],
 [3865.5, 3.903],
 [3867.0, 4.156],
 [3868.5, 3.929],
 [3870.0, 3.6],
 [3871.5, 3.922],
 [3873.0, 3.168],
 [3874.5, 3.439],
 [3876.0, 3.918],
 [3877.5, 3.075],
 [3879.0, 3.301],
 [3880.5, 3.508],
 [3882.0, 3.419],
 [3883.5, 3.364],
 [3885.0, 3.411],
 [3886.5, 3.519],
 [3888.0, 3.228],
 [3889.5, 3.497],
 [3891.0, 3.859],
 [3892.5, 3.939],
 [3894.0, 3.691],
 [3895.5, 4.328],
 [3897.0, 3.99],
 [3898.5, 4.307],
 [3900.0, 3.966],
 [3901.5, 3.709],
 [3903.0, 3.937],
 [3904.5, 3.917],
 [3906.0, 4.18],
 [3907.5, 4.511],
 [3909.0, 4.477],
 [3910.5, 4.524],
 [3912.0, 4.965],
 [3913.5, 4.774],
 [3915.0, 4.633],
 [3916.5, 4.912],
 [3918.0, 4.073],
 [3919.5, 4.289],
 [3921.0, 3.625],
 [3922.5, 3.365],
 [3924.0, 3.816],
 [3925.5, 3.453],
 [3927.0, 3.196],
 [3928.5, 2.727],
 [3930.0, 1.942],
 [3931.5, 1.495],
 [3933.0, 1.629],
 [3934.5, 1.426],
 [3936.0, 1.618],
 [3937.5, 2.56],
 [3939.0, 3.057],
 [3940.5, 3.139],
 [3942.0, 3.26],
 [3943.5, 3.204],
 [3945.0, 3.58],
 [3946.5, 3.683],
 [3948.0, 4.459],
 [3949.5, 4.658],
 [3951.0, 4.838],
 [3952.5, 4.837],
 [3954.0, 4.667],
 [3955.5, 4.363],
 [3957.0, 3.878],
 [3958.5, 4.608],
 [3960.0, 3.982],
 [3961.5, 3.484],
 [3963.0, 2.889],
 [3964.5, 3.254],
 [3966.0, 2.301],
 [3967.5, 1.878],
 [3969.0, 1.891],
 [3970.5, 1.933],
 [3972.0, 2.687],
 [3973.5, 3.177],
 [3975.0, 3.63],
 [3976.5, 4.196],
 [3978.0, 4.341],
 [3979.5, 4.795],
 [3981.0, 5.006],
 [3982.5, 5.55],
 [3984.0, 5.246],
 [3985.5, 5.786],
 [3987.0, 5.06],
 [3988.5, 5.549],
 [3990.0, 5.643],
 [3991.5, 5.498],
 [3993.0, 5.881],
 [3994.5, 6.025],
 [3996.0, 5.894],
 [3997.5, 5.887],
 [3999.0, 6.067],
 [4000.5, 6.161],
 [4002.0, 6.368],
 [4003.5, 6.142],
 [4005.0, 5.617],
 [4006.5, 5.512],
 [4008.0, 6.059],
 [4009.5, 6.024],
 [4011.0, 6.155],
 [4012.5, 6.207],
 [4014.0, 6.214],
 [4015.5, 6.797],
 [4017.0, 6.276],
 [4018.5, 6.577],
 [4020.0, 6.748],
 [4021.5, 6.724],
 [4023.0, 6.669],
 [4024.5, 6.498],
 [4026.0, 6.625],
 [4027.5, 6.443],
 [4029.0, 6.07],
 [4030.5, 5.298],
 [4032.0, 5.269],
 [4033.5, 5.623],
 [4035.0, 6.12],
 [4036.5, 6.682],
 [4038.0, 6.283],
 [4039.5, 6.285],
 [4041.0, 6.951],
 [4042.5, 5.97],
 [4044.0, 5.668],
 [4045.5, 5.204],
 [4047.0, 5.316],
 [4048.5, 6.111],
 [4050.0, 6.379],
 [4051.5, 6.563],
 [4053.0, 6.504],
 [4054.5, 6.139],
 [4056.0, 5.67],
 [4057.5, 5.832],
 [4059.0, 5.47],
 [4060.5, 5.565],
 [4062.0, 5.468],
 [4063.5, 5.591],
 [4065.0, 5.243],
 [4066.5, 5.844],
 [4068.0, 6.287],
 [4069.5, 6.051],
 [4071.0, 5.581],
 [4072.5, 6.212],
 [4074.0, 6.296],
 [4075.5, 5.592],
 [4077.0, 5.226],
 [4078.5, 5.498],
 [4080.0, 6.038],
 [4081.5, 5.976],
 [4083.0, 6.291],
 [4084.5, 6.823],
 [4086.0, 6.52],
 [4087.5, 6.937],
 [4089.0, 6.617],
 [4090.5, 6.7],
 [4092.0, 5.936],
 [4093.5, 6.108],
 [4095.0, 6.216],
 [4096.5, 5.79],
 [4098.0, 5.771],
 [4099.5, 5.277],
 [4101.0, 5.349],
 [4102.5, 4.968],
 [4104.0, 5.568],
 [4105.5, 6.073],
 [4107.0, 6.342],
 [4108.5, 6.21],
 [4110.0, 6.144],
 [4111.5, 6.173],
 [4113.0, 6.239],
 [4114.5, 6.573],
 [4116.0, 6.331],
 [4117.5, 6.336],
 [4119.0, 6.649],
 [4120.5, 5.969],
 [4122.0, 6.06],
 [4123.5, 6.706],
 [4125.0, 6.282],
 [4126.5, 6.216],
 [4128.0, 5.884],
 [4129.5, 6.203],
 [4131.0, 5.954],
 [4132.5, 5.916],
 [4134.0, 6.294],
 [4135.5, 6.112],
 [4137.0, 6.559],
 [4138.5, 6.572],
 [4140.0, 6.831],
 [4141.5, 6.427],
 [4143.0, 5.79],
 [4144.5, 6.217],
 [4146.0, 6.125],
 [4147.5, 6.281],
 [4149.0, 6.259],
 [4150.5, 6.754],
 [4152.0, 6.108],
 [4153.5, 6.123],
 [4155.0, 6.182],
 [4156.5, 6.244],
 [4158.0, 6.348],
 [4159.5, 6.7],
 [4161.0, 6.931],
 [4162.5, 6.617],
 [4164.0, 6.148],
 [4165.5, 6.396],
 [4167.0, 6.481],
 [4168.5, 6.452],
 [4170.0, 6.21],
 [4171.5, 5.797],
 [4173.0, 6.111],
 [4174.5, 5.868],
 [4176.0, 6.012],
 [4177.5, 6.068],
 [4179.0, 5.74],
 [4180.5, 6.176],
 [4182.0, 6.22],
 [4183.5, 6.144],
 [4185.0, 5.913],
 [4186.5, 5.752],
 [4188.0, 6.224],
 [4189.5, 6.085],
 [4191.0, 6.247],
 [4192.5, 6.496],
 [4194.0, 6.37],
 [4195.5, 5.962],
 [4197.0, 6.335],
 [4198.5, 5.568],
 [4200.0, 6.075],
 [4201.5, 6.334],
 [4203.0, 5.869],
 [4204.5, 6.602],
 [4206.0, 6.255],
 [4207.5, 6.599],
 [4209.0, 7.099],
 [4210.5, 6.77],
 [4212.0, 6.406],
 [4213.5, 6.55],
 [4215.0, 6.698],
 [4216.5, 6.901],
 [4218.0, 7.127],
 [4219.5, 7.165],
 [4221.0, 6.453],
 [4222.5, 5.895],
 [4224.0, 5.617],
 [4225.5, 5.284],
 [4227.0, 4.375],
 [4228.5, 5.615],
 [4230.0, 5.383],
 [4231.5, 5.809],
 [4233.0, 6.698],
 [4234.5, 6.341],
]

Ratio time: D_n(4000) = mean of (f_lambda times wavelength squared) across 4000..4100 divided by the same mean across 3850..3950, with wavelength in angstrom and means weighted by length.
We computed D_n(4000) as 1.84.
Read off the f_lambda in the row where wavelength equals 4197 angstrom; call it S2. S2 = 6.335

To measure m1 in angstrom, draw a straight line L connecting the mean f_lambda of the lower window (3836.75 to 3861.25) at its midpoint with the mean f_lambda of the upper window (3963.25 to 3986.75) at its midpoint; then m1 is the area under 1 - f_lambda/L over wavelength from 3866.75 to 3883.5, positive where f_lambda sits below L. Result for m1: -1.29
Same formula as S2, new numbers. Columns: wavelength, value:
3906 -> 4.18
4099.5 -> 5.277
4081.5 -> 5.976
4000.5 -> 6.161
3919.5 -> 4.289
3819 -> 3.202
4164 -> 6.148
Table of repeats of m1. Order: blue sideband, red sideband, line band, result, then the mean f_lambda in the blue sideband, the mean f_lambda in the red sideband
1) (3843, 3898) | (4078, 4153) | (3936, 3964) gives 4.01 angstrom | 3.54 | 6.18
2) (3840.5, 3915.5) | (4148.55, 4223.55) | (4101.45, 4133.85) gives -2.22 angstrom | 3.71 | 6.31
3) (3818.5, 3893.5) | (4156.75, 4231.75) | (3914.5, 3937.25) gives 4.52 angstrom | 3.21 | 6.21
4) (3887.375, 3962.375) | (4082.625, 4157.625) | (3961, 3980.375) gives 5.38 angstrom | 3.72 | 6.2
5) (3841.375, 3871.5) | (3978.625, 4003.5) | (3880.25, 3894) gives 1.55 angstrom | 3.49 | 5.66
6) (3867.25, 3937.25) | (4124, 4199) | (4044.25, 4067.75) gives -2.98 angstrom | 3.6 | 6.22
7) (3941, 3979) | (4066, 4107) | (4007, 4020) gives -4.77 angstrom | 3.59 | 5.99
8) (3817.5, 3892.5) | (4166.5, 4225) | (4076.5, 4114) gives -4.75 angstrom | 3.2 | 6.27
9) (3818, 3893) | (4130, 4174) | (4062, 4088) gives -2.23 angstrom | 3.21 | 6.31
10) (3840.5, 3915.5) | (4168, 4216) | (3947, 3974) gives 4.99 angstrom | 3.71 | 6.22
